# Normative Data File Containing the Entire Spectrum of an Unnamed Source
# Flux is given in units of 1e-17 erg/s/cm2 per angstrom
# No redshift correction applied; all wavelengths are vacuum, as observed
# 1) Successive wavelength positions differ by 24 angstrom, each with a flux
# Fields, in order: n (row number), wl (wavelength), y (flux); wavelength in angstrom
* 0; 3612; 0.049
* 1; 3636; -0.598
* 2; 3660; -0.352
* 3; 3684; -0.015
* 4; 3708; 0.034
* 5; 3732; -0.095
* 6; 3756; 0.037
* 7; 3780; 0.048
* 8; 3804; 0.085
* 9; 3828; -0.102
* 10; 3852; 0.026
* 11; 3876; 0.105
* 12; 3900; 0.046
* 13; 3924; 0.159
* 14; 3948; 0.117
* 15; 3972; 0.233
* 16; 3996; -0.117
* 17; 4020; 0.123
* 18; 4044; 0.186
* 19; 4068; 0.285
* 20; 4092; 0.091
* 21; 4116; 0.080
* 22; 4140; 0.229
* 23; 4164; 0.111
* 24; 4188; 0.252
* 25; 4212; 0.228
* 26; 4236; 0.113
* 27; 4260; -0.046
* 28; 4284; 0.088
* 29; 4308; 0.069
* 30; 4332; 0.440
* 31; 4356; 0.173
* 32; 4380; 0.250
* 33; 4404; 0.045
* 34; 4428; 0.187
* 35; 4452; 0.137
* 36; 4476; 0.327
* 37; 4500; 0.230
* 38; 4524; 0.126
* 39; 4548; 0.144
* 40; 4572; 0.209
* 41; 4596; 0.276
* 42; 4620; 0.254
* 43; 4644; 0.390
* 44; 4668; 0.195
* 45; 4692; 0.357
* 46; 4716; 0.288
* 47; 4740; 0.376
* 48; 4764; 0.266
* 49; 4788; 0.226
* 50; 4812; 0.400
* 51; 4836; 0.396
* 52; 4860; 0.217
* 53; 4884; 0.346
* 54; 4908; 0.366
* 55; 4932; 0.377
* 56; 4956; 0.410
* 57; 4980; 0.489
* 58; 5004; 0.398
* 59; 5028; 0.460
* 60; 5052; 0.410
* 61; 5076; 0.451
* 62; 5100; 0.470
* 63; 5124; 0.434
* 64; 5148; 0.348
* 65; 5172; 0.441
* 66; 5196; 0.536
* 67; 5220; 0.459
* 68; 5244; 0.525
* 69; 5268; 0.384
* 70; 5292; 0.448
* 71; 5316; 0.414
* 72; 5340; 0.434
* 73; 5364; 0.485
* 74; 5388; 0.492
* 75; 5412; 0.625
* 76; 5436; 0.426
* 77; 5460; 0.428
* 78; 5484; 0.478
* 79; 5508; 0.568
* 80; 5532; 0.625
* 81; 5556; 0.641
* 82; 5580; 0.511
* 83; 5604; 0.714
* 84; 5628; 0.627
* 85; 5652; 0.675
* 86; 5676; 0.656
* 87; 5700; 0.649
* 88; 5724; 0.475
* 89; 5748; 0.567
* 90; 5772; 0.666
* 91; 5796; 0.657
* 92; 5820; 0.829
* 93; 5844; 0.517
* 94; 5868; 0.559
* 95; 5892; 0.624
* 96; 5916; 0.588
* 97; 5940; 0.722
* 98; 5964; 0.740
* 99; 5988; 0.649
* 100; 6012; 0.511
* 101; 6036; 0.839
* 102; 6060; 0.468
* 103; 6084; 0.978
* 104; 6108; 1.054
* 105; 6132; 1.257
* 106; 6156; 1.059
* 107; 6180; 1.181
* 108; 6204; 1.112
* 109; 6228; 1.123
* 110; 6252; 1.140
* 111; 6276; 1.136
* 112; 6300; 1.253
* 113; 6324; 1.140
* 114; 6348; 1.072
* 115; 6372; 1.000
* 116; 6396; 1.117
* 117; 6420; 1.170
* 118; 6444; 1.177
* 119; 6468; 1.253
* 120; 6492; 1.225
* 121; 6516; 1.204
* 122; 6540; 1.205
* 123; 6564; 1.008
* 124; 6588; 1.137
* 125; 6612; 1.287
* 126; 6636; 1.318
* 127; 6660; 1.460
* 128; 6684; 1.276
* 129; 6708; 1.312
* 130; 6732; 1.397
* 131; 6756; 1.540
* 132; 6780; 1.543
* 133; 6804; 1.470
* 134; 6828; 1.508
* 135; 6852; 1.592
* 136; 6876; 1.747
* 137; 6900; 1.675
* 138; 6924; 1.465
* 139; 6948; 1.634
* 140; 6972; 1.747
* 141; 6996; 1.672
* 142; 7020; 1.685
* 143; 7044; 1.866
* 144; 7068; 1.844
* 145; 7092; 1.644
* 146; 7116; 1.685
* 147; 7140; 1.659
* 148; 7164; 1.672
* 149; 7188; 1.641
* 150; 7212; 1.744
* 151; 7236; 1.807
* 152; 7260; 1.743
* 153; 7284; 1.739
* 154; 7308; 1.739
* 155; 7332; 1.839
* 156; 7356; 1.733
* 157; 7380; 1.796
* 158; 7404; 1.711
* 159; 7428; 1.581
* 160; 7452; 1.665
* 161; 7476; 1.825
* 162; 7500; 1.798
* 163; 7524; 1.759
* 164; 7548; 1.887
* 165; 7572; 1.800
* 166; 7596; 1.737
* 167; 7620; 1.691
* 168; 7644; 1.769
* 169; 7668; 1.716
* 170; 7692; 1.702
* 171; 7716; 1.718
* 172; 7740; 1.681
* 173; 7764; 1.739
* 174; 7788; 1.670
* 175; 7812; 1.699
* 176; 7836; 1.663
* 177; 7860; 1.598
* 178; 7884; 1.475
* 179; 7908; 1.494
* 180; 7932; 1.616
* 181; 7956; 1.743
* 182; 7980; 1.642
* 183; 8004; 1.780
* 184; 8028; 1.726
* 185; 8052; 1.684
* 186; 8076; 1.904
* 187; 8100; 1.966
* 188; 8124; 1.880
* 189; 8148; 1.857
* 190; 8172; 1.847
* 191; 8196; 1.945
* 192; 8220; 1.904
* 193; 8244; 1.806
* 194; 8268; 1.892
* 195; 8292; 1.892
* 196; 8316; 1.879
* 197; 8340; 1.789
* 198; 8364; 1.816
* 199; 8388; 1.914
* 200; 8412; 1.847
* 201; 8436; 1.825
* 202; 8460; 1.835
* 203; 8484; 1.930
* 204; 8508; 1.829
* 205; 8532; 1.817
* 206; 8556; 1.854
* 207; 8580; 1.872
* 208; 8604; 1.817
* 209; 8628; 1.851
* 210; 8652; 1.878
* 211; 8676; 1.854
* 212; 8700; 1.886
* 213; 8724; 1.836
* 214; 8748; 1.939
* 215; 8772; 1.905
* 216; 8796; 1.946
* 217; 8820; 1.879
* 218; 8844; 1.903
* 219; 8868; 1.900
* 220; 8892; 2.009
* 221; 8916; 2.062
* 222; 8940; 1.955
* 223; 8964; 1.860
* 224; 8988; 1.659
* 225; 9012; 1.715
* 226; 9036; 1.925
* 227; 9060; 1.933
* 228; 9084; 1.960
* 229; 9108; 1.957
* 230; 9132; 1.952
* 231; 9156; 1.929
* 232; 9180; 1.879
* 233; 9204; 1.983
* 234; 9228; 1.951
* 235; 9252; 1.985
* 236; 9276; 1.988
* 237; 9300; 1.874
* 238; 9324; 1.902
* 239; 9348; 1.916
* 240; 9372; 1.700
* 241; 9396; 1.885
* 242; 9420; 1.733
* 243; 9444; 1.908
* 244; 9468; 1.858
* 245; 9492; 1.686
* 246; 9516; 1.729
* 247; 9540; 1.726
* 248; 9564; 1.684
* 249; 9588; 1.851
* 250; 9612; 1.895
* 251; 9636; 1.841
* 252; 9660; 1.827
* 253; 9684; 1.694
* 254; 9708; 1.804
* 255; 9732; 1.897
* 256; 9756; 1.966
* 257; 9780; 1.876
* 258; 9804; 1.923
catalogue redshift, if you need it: 0.526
